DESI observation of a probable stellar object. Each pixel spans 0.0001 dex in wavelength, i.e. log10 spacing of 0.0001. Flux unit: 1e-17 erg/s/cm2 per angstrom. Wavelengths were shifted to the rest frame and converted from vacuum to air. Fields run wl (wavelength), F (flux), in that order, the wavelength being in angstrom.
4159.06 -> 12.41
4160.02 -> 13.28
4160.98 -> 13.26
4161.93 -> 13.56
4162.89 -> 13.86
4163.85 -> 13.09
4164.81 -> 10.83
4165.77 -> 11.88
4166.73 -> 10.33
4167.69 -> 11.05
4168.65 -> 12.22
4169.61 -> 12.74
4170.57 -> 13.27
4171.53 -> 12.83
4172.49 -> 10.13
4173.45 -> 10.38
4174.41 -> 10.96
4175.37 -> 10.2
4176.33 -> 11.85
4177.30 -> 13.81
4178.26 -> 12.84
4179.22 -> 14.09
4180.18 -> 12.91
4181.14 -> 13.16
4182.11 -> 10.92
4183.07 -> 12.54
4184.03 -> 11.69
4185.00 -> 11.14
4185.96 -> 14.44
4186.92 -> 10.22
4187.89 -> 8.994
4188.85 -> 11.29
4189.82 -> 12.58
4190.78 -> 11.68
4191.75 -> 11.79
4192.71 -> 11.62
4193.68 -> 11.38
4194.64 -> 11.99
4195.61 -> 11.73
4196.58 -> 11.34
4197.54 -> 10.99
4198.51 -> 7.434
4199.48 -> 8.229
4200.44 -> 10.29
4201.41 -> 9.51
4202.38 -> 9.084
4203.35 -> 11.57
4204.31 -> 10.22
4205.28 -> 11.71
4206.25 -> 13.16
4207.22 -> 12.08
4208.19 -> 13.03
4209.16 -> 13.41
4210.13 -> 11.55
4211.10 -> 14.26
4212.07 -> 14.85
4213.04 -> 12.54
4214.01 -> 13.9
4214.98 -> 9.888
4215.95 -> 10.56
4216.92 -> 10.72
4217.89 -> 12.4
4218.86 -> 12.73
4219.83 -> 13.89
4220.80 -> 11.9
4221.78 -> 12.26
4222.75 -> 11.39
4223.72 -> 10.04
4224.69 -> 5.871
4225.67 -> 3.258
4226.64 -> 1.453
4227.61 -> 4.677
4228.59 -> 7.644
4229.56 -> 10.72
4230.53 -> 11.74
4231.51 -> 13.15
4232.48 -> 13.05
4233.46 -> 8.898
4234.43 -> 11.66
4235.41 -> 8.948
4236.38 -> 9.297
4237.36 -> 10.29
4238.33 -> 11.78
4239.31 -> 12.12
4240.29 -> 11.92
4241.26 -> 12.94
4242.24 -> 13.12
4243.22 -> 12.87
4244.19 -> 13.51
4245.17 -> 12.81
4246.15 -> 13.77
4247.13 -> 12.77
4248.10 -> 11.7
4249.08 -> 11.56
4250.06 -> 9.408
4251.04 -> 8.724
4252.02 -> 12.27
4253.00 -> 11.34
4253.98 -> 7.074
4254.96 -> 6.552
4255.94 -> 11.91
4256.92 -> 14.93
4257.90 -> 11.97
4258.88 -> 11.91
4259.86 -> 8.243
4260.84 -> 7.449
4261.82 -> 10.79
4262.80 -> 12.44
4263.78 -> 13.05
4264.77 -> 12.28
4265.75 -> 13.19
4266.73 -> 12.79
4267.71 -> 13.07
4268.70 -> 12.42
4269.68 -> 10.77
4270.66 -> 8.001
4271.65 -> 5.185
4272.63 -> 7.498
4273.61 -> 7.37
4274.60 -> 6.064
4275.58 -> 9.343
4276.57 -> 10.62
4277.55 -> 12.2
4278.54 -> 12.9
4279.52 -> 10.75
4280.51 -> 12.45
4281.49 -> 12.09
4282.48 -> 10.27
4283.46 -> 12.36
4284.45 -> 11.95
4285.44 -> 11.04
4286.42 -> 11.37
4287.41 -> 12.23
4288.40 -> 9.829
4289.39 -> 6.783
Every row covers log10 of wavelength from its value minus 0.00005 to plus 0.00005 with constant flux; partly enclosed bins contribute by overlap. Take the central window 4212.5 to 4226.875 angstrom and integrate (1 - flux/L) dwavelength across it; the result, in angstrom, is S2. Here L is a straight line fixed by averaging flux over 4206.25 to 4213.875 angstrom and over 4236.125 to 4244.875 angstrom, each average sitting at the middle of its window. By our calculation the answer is 2.8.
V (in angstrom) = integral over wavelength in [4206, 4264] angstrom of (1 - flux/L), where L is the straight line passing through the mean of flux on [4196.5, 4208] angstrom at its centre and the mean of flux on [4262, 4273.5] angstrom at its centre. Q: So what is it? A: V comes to -2.0 angstrom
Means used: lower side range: 10.5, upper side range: 10.8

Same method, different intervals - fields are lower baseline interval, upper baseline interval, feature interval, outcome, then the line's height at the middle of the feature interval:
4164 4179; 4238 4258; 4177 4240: 3.4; 11.7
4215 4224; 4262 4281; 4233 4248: -0.7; 11.3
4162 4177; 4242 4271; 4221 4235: 3.0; 11.5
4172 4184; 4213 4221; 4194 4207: 1.5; 12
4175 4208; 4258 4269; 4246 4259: 0.6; 11.6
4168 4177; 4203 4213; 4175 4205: 1.9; 12.1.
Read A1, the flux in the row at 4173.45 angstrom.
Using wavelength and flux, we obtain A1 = 10.38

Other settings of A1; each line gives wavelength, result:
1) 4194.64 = 11.99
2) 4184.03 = 11.69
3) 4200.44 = 10.29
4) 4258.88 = 11.91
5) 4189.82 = 12.58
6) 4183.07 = 12.54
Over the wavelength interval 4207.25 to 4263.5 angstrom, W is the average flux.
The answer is 11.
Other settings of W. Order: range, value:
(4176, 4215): 11.8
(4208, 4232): 10.7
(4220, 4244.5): 10.2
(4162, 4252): 11.3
